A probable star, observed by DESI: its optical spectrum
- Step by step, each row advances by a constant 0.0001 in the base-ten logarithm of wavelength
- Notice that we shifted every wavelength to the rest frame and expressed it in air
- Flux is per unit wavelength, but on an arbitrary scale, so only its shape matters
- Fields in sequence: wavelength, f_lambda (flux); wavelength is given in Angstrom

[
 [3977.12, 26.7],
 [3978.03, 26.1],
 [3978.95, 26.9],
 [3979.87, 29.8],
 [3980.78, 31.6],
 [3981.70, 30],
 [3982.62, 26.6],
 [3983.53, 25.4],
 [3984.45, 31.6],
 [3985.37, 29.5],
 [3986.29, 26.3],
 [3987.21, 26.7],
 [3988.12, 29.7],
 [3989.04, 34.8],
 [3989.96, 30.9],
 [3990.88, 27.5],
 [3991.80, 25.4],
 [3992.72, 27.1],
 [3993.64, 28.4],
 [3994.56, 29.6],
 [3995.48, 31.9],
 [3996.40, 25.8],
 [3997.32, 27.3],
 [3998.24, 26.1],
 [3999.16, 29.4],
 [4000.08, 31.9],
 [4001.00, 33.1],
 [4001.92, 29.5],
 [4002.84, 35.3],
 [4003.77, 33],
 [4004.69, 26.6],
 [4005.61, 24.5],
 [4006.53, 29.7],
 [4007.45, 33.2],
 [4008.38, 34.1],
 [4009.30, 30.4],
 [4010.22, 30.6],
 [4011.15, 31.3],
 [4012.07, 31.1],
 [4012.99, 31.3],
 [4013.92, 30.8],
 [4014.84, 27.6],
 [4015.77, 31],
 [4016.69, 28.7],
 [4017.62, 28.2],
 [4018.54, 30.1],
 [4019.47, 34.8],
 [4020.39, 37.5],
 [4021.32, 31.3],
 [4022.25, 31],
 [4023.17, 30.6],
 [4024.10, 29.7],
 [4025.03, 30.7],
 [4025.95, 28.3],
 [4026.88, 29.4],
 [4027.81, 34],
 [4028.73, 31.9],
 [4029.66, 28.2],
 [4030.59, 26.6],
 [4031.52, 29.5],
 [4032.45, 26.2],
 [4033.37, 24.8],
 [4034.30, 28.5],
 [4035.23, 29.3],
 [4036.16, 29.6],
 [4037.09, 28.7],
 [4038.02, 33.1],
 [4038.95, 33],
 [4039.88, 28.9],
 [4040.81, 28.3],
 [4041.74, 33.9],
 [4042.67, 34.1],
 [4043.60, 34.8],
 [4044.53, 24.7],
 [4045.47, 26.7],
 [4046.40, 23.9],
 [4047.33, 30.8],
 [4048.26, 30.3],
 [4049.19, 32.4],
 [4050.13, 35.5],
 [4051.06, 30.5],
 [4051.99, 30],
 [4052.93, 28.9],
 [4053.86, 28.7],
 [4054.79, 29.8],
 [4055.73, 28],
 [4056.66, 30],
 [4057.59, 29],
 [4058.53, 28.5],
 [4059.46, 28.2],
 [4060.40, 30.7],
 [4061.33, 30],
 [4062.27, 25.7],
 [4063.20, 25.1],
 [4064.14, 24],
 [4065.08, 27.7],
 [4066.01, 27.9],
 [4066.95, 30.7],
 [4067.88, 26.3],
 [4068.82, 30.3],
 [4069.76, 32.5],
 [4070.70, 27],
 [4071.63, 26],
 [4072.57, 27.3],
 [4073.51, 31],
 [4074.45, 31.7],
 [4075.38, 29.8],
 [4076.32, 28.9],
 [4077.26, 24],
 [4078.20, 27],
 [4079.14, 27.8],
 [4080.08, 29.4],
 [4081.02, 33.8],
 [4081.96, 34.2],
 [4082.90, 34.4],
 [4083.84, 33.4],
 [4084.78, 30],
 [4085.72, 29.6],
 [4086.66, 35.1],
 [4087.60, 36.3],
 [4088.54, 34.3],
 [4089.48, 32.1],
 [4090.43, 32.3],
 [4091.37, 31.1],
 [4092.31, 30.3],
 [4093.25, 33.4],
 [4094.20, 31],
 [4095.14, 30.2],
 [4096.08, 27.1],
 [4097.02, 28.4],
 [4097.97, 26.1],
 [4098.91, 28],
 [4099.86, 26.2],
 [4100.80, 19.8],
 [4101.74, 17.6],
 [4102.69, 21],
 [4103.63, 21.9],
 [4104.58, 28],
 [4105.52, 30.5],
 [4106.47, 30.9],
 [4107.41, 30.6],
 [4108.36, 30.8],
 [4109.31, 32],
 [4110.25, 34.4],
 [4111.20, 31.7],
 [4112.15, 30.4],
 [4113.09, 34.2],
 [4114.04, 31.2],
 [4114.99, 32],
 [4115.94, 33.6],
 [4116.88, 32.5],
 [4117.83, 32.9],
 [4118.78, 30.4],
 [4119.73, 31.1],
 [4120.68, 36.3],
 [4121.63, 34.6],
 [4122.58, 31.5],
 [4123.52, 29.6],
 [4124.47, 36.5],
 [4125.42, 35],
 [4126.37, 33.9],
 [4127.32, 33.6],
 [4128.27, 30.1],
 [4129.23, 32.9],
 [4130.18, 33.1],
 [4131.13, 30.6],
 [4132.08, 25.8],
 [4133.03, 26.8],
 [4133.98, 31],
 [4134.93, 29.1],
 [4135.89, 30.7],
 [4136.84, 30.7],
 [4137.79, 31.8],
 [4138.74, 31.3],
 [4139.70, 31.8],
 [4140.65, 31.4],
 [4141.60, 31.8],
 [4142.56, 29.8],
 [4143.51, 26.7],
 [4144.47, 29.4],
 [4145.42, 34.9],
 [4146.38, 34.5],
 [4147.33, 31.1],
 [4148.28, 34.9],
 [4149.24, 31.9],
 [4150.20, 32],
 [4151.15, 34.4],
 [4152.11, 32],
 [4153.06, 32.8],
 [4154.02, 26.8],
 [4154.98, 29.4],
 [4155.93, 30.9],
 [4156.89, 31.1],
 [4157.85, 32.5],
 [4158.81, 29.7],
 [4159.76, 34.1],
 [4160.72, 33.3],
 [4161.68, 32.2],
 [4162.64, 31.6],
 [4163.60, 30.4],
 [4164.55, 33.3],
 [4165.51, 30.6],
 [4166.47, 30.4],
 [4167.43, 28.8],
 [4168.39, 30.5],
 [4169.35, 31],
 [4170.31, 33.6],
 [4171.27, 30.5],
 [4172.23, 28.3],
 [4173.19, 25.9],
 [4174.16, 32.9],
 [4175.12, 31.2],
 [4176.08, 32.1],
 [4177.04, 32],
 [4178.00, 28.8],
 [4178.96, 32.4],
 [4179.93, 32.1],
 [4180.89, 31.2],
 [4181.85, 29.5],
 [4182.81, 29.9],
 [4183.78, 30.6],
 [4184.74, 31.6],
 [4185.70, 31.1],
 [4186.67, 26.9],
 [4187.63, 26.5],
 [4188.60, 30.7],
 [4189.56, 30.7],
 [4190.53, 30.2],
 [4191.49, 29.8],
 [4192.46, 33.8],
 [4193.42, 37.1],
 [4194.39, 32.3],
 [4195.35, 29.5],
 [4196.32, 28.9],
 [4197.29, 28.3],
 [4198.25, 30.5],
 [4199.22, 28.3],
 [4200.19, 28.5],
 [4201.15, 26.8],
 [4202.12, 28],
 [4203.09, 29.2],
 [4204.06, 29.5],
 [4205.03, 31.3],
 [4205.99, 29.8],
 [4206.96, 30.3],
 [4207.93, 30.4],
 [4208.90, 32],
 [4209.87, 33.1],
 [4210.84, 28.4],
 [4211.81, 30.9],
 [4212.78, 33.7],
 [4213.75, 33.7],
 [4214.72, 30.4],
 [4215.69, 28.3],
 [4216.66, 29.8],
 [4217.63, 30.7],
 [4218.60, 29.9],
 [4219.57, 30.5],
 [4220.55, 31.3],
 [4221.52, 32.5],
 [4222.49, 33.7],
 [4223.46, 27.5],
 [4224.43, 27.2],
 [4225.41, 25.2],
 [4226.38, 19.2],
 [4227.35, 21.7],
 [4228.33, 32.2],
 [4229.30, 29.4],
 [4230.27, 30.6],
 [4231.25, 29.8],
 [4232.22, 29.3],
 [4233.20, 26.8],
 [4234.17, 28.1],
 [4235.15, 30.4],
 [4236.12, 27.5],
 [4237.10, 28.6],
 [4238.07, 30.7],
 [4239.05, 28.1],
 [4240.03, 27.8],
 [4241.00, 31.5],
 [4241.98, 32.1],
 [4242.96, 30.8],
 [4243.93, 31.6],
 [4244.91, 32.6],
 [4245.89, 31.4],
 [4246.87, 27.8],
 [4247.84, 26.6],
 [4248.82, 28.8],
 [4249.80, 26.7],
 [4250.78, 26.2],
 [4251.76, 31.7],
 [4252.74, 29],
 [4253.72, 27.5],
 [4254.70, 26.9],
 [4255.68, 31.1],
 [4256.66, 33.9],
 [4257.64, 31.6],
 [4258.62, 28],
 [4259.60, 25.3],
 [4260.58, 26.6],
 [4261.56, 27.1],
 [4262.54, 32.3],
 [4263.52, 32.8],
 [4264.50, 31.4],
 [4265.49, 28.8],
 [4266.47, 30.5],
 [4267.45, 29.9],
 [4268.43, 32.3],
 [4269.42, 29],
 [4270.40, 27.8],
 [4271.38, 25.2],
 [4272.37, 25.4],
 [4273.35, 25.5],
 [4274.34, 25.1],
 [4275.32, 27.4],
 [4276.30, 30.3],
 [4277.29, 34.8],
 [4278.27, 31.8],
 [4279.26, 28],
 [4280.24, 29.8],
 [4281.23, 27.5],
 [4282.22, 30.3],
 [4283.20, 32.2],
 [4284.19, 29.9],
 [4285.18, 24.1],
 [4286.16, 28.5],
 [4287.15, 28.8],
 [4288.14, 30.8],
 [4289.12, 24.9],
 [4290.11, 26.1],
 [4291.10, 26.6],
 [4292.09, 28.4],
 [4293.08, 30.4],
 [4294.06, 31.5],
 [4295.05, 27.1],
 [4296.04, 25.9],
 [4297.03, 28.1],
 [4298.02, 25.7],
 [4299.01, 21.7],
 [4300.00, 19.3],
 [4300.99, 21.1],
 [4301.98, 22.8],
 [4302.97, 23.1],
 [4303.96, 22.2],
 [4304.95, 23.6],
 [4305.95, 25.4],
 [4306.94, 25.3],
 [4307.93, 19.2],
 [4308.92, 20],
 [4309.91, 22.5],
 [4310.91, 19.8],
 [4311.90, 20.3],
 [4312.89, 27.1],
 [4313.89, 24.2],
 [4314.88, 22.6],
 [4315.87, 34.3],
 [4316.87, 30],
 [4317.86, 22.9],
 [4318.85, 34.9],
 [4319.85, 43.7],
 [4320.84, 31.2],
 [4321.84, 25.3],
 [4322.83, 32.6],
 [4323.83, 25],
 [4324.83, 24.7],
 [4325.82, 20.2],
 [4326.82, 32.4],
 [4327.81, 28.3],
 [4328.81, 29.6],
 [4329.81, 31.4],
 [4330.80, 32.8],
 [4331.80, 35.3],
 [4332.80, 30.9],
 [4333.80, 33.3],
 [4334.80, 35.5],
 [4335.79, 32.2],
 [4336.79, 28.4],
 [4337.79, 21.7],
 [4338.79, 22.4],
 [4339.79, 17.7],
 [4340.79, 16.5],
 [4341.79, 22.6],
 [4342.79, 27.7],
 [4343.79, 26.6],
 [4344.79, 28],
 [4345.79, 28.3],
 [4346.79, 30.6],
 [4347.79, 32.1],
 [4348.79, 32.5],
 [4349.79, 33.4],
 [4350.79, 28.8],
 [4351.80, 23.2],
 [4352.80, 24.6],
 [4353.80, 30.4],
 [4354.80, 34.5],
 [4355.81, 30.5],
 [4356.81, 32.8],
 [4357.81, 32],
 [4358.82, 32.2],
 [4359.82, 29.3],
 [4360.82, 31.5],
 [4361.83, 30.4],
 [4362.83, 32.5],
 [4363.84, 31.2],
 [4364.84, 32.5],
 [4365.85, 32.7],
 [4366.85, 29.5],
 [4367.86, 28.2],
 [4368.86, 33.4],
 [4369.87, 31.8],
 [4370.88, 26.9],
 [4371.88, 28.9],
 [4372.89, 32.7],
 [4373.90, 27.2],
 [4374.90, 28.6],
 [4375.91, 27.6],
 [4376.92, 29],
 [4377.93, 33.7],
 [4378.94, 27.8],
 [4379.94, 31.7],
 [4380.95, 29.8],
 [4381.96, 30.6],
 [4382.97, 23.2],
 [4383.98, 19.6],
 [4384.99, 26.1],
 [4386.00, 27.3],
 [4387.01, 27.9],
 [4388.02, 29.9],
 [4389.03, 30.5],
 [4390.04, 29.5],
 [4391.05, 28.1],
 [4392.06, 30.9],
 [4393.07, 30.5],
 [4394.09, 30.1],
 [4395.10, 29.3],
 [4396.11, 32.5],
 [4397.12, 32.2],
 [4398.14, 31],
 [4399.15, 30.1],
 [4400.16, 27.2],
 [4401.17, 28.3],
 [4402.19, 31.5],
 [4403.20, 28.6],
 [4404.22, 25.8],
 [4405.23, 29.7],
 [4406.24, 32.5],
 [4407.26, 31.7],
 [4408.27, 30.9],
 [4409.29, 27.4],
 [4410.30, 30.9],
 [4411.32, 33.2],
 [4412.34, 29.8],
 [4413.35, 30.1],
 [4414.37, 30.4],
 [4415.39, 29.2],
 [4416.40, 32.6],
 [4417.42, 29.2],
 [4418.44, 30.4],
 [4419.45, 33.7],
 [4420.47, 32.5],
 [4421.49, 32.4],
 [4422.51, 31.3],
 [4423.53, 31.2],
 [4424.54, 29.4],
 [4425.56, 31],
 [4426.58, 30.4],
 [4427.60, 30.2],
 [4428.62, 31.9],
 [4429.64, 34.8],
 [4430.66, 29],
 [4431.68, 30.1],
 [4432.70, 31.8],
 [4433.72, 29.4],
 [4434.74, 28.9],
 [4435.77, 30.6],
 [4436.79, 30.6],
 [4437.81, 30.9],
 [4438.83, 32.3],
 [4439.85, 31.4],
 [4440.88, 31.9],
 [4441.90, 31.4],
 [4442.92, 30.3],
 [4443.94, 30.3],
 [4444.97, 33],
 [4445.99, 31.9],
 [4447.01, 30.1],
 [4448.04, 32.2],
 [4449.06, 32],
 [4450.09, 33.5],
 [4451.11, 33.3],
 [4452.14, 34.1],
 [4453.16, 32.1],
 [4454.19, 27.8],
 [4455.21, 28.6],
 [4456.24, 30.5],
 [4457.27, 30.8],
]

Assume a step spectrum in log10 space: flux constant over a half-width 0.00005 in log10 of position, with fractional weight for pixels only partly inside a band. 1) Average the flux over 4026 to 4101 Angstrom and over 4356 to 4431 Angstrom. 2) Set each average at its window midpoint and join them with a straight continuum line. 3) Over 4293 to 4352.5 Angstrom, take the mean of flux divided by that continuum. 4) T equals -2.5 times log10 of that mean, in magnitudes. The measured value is 0.12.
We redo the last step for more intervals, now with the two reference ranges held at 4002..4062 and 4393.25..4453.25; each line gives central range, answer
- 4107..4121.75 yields -0.071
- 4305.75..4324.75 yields 0.155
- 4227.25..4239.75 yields 0.060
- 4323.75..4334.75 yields 0.032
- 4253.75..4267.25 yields 0.034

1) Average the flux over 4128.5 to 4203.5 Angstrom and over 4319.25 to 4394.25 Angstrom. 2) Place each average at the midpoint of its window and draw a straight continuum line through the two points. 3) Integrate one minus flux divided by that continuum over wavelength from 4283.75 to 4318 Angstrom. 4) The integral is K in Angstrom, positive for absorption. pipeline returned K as 5.1 Angstrom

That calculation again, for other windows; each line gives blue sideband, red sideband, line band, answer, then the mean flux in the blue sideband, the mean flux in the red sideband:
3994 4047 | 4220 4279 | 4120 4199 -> -4.7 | 30.1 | 29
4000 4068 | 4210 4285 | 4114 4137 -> -1.7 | 29.9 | 29.3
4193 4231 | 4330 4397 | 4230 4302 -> 2.5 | 29.7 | 29.3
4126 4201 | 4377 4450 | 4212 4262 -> 2.5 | 30.9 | 30.3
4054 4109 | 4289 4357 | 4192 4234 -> -2.6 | 29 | 27.2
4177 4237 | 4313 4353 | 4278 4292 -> 0.3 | 29.8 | 28.5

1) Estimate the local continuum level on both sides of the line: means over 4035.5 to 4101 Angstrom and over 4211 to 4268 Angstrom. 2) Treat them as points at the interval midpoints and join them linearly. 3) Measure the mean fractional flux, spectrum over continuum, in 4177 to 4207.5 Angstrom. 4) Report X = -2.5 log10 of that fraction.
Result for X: -0.02 mag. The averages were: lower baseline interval 29.7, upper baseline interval 29.4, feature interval 30.2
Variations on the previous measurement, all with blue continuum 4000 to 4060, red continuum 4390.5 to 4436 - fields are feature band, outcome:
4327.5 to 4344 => 0.10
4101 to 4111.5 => 0.09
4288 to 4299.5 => 0.12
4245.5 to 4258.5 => 0.05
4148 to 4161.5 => -0.05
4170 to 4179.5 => -0.01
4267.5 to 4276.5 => 0.11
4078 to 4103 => 0.02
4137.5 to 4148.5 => -0.04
